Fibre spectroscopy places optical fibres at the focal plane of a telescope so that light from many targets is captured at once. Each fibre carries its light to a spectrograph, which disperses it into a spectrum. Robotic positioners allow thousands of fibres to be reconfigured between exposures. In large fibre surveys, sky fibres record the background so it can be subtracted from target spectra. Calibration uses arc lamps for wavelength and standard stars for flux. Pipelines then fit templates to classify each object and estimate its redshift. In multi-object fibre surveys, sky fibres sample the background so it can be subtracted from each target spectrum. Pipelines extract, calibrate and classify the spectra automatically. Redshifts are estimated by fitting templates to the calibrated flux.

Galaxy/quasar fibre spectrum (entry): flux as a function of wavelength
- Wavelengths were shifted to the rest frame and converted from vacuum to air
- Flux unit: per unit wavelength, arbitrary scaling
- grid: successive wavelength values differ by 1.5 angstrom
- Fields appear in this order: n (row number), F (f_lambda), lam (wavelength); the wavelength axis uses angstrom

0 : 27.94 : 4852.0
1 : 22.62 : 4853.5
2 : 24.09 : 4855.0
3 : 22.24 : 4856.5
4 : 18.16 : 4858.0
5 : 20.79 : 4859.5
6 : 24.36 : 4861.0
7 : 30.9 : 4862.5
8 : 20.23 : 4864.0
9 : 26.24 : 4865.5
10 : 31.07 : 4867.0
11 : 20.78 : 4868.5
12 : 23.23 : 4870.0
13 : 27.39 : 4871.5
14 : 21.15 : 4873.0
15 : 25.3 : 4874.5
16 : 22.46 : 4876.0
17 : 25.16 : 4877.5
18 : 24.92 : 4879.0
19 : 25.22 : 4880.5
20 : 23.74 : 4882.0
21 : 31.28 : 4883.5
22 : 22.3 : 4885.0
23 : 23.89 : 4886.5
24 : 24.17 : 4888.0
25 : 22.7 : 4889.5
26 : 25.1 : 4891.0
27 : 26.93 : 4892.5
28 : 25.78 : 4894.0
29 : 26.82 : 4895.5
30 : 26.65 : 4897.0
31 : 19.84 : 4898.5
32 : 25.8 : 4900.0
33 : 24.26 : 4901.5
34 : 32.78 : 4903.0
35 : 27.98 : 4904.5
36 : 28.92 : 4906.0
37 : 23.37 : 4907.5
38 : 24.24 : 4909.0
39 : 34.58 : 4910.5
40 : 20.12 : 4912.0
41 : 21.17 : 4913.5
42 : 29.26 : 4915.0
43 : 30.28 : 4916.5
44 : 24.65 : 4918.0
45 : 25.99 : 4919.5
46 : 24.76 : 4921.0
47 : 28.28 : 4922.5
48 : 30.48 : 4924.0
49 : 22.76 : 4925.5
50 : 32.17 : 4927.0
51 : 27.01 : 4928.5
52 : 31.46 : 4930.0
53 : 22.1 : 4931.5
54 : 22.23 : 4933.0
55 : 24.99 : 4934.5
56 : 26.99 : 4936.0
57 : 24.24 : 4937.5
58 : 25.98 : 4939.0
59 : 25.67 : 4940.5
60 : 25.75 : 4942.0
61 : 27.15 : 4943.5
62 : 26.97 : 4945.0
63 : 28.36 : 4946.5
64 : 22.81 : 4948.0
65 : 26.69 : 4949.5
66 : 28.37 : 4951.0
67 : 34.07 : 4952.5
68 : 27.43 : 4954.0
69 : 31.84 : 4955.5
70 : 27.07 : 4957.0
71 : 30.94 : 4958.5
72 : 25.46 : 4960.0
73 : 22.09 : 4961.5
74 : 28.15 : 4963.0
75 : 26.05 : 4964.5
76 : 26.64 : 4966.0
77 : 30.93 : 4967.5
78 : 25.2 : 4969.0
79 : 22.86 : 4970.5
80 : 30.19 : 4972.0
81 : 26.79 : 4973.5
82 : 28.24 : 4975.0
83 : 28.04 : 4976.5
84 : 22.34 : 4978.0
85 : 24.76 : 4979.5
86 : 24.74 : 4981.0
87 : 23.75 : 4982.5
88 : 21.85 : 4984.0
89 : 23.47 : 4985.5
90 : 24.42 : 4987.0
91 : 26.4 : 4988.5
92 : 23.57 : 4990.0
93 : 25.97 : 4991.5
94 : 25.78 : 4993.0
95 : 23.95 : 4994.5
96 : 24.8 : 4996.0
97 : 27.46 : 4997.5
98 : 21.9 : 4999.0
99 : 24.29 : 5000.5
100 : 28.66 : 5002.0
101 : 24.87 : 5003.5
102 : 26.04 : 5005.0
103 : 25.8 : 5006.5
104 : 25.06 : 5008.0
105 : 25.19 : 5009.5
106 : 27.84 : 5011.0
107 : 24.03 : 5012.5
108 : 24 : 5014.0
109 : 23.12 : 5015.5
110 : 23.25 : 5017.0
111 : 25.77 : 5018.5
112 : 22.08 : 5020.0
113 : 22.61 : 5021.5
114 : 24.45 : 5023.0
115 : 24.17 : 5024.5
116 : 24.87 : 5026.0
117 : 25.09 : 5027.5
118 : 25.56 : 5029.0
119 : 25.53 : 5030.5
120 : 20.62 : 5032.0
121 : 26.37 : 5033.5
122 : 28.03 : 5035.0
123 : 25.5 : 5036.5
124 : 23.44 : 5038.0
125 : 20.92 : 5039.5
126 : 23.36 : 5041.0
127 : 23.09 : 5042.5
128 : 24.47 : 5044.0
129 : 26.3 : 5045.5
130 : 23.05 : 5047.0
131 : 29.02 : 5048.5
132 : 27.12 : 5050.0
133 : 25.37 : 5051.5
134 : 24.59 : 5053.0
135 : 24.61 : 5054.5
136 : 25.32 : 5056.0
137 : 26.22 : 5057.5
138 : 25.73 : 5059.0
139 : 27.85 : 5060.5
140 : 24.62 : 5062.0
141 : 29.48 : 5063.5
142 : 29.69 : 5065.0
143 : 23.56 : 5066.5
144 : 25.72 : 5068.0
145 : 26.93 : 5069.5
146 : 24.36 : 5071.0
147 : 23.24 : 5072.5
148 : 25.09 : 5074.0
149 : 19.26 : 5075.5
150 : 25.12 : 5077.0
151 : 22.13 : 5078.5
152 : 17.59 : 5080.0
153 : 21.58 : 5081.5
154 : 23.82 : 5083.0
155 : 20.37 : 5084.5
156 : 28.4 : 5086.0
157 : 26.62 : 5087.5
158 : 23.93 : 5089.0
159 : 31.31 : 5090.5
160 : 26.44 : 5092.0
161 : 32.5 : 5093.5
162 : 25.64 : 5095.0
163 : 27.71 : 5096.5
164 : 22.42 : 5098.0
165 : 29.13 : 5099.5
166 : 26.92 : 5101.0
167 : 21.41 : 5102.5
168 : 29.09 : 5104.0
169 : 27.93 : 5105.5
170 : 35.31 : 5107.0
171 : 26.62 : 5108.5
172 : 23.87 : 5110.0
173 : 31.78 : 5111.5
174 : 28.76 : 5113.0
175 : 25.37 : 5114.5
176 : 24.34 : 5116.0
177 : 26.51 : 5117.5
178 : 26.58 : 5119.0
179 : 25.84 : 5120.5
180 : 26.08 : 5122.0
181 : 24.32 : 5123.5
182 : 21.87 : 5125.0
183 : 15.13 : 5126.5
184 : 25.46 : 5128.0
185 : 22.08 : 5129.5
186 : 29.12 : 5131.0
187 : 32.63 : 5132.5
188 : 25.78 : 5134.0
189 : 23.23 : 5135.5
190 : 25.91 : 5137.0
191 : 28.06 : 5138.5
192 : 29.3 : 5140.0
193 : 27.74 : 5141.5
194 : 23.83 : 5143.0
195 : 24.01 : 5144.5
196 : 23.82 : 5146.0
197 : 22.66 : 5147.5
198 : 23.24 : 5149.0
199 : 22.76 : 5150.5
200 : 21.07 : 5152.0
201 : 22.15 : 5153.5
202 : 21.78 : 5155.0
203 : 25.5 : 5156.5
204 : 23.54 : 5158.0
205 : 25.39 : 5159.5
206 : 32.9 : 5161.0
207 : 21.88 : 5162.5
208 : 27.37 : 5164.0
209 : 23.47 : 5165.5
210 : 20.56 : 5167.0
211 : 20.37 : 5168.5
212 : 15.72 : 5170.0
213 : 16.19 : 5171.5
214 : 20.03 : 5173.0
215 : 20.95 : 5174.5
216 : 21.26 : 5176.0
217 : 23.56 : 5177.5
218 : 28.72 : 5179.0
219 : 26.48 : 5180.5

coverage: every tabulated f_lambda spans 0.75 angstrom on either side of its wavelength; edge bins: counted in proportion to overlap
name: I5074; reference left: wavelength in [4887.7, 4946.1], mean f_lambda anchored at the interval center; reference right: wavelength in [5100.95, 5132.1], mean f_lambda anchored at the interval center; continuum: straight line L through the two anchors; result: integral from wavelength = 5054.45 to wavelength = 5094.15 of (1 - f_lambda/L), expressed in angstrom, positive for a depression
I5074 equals 1.20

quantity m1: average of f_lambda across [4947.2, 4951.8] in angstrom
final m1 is 26.1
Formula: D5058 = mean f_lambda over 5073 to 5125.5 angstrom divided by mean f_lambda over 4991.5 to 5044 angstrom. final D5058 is 1.0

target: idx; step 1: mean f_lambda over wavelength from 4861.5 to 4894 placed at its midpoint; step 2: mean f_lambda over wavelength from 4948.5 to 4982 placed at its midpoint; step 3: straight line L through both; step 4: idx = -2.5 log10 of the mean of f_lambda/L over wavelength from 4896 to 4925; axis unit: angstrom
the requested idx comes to -0.03 mag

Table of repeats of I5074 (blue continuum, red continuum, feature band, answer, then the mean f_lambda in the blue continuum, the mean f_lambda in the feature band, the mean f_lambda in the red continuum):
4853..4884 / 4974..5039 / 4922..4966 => -4.3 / 24.3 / 27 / 24.8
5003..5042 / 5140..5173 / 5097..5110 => -1.9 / 24.5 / 27.2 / 23.2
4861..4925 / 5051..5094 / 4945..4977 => -2.5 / 25.7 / 27.5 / 25.2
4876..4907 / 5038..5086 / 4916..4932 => -1.2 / 25.6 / 27.3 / 24.5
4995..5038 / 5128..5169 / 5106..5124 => -1.7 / 24.9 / 27.2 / 24.9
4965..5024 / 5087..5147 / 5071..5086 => 2.0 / 25.2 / 22.5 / 26.3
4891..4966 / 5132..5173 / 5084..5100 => -1.4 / 26.7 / 26.8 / 24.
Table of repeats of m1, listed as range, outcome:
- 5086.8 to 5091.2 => 27.2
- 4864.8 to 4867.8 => 28.6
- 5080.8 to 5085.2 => 21.9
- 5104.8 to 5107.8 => 31.6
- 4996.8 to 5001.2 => 24.5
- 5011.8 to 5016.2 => 23.7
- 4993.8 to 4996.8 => 24.4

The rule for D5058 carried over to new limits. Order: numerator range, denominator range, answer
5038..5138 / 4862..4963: 0.98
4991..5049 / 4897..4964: 0.93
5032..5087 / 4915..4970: 0.91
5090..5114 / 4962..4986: 1.08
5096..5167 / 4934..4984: 0.96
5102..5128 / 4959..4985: 1.01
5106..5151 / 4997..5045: 1.05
